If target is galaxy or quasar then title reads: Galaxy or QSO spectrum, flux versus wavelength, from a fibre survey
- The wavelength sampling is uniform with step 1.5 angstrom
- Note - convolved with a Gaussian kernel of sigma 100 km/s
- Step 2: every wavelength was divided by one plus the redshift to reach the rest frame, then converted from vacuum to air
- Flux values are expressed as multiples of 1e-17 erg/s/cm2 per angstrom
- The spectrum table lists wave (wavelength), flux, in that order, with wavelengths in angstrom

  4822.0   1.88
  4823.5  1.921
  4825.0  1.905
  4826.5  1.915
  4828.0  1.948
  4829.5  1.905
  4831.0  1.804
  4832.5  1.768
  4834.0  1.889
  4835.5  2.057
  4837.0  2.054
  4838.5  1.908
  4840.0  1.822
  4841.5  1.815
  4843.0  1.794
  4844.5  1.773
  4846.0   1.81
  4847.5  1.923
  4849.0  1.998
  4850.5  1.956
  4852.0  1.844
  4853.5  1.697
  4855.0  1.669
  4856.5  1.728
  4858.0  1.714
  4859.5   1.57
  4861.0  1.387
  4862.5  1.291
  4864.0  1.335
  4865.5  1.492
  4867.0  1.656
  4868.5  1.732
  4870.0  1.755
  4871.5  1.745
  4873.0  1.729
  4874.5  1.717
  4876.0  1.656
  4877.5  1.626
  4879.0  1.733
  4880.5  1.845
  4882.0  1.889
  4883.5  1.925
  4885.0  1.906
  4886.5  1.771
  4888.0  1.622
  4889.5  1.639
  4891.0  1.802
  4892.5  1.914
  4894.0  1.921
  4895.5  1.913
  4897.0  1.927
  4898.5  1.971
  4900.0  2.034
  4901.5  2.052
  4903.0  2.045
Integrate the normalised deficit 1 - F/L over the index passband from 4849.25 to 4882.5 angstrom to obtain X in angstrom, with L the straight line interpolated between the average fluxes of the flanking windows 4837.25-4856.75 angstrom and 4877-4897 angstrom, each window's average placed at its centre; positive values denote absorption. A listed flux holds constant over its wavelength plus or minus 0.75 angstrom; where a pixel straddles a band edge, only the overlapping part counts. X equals 2.7 angstrom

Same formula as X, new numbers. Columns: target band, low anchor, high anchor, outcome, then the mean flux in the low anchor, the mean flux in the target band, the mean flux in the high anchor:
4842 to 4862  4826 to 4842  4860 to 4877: -0.2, 1.9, 1.75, 1.59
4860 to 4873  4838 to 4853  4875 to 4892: 1.8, 1.86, 1.56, 1.77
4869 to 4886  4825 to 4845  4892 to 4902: 1.4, 1.88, 1.77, 1.96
